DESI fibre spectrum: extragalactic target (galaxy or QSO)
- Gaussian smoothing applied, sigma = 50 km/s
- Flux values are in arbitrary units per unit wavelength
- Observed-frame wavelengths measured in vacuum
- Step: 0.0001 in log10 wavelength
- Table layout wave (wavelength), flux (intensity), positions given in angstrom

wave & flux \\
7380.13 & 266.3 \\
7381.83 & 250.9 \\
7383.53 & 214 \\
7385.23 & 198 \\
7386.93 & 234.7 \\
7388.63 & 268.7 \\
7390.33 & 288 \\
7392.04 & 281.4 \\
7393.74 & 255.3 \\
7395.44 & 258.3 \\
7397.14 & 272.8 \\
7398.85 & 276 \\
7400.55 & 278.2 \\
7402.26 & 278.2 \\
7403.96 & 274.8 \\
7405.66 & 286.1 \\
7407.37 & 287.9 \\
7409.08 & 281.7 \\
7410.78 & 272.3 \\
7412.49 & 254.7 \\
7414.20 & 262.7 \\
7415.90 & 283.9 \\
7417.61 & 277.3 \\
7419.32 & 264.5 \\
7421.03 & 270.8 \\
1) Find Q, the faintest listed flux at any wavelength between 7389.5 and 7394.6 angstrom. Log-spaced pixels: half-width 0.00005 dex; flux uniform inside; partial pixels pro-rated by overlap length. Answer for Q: 255.3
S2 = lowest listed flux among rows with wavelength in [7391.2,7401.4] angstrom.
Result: 255.3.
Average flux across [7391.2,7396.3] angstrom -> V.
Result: 265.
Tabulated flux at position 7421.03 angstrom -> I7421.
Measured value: 270.8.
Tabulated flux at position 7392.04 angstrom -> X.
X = 281.4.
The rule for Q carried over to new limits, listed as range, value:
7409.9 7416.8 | 254.7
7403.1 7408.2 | 274.8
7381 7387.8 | 198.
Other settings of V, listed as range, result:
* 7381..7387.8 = 225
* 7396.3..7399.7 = 274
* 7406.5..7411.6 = 281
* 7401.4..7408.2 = 282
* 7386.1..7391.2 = 264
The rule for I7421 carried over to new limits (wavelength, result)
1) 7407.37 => 287.9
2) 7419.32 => 264.5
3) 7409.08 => 281.7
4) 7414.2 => 262.7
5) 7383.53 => 214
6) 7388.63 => 268.7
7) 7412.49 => 254.7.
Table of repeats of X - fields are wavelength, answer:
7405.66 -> 286.1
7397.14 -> 272.8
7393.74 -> 255.3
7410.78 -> 272.3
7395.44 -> 258.3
